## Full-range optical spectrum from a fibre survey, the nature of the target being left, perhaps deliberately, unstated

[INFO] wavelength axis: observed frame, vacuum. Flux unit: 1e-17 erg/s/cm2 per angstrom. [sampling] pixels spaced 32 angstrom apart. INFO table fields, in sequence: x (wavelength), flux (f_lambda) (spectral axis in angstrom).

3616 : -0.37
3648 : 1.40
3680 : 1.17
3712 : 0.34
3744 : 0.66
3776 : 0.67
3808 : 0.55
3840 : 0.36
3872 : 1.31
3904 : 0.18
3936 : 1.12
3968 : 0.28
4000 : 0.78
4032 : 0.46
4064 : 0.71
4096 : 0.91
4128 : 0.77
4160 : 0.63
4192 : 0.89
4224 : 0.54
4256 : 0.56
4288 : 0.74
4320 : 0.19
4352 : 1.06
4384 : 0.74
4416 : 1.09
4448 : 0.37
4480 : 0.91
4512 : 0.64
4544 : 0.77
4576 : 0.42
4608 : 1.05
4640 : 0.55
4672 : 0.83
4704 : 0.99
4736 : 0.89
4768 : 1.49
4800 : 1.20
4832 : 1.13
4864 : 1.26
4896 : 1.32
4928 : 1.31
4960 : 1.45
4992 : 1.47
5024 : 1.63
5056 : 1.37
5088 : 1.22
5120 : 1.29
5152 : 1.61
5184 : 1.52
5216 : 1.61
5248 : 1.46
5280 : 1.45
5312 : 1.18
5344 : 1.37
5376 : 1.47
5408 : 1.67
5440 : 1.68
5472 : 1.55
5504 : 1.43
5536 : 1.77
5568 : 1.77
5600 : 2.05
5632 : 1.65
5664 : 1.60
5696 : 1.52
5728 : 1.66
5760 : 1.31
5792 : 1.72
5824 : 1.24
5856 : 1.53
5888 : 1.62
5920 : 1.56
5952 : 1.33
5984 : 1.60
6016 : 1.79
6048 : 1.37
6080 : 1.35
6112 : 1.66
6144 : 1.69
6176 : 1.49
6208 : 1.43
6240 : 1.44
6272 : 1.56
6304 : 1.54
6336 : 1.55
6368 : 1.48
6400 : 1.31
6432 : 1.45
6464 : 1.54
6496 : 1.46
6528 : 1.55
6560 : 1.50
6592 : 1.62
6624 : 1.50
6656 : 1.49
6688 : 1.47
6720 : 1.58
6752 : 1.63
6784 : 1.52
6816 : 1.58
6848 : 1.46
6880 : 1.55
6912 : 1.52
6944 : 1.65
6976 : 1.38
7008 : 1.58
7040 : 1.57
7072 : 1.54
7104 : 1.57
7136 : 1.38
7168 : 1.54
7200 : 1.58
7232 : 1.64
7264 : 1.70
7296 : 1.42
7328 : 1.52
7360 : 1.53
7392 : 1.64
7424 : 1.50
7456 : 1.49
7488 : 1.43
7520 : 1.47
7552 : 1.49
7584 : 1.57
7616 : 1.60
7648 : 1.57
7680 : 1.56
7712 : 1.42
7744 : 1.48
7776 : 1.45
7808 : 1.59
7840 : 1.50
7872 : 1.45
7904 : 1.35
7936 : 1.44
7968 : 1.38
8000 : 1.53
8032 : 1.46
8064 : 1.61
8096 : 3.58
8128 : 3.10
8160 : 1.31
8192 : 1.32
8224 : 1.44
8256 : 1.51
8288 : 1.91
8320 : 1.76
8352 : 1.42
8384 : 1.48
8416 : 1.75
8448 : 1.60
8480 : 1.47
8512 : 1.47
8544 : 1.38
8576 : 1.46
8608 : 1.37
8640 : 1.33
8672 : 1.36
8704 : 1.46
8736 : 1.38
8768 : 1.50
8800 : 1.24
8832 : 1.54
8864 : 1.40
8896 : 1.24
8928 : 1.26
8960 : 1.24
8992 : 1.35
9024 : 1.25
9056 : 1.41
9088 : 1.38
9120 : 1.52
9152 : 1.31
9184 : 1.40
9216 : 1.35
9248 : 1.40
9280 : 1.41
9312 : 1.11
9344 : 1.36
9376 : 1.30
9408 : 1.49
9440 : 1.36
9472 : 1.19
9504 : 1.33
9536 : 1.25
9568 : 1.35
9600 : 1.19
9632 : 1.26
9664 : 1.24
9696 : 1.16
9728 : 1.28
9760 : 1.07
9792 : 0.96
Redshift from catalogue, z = 0.24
